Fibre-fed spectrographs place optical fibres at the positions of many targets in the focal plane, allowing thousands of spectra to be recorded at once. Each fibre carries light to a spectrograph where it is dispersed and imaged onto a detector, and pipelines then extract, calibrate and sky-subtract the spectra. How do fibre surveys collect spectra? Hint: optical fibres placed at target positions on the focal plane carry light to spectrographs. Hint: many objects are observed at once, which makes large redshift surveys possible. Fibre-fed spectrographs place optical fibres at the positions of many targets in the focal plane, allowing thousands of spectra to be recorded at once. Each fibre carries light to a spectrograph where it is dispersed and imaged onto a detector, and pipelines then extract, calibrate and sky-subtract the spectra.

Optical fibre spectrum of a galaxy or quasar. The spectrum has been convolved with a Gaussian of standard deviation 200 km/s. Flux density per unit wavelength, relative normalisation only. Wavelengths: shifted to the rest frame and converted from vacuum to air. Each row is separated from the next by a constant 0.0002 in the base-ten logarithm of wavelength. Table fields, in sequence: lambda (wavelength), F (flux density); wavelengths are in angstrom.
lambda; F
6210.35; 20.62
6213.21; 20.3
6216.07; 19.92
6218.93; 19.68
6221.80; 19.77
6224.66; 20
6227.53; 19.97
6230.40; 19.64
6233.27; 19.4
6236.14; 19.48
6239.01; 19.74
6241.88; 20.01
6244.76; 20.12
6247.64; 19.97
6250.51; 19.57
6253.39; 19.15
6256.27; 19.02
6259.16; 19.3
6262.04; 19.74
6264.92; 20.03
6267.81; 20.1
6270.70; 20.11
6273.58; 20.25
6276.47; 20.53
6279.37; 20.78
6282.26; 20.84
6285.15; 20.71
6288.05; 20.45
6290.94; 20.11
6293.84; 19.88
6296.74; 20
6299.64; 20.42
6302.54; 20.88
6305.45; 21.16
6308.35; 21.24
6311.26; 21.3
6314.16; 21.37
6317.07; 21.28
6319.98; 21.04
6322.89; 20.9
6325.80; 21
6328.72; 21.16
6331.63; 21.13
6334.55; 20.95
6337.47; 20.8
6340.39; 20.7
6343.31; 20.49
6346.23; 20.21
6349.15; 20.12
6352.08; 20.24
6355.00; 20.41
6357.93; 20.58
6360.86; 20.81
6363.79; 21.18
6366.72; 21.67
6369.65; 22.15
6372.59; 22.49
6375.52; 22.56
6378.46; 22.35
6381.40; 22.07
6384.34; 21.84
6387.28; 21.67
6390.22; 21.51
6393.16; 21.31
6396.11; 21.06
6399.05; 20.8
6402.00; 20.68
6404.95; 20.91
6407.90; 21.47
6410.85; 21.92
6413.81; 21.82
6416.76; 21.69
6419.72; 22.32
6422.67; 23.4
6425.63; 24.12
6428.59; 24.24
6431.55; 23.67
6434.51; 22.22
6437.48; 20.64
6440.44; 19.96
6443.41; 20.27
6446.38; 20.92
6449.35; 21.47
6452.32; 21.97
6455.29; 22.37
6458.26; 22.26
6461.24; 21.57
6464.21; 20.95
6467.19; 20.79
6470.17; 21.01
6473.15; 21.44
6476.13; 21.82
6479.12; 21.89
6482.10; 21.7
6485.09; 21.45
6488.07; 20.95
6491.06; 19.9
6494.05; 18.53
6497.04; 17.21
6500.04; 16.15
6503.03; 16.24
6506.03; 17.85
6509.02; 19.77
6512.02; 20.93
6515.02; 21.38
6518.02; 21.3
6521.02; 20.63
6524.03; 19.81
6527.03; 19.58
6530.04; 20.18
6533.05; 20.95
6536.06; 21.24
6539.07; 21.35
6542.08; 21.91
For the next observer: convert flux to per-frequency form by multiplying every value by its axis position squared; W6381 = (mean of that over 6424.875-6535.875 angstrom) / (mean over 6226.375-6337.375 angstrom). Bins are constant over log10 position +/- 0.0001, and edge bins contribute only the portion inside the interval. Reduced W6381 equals 1.08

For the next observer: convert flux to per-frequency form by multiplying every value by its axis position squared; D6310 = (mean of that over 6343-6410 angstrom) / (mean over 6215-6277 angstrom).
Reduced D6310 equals 1.12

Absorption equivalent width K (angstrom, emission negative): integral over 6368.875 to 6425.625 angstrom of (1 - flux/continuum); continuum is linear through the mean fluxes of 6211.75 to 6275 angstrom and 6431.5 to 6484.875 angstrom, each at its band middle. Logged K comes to -2.4 angstrom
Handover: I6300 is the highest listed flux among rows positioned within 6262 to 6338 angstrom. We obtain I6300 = 21.37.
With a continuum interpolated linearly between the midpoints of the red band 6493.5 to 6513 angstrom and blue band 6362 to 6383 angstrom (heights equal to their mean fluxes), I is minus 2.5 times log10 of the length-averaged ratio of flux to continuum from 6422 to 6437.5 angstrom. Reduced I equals -0.15 mag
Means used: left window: 22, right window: 18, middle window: 23.3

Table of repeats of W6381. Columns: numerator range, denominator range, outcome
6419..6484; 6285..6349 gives 1.10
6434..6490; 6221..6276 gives 1.15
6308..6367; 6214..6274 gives 1.09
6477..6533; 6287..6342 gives 1.01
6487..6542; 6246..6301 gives 1.06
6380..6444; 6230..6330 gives 1.12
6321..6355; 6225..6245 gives 1.08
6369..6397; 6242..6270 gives 1.16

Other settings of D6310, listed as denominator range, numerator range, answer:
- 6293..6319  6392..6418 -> 1.05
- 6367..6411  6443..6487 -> 1.02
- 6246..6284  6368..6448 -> 1.15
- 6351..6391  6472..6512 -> 0.95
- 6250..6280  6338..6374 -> 1.08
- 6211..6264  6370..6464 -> 1.17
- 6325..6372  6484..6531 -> 0.98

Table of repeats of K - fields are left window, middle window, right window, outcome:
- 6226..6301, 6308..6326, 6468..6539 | -1.0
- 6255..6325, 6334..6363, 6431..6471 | 0.4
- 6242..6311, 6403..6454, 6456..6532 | -4.3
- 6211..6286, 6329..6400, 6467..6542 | -4.1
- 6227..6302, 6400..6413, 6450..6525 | -0.6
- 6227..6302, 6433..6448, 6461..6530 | -0.6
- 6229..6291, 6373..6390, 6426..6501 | -1.2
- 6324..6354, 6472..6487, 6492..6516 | -2.3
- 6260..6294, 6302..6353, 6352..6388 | 0.2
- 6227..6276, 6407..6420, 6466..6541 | -1.2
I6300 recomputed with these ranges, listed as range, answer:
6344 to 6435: 24.24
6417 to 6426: 24.12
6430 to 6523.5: 23.67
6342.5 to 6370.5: 22.15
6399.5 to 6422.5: 22.32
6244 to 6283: 20.84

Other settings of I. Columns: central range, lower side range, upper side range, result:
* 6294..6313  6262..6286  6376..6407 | -0.007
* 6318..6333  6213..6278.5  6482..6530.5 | -0.070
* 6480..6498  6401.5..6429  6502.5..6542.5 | 0.041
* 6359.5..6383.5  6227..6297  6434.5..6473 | -0.063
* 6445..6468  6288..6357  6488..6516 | -0.124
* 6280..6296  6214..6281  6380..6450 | -0.005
